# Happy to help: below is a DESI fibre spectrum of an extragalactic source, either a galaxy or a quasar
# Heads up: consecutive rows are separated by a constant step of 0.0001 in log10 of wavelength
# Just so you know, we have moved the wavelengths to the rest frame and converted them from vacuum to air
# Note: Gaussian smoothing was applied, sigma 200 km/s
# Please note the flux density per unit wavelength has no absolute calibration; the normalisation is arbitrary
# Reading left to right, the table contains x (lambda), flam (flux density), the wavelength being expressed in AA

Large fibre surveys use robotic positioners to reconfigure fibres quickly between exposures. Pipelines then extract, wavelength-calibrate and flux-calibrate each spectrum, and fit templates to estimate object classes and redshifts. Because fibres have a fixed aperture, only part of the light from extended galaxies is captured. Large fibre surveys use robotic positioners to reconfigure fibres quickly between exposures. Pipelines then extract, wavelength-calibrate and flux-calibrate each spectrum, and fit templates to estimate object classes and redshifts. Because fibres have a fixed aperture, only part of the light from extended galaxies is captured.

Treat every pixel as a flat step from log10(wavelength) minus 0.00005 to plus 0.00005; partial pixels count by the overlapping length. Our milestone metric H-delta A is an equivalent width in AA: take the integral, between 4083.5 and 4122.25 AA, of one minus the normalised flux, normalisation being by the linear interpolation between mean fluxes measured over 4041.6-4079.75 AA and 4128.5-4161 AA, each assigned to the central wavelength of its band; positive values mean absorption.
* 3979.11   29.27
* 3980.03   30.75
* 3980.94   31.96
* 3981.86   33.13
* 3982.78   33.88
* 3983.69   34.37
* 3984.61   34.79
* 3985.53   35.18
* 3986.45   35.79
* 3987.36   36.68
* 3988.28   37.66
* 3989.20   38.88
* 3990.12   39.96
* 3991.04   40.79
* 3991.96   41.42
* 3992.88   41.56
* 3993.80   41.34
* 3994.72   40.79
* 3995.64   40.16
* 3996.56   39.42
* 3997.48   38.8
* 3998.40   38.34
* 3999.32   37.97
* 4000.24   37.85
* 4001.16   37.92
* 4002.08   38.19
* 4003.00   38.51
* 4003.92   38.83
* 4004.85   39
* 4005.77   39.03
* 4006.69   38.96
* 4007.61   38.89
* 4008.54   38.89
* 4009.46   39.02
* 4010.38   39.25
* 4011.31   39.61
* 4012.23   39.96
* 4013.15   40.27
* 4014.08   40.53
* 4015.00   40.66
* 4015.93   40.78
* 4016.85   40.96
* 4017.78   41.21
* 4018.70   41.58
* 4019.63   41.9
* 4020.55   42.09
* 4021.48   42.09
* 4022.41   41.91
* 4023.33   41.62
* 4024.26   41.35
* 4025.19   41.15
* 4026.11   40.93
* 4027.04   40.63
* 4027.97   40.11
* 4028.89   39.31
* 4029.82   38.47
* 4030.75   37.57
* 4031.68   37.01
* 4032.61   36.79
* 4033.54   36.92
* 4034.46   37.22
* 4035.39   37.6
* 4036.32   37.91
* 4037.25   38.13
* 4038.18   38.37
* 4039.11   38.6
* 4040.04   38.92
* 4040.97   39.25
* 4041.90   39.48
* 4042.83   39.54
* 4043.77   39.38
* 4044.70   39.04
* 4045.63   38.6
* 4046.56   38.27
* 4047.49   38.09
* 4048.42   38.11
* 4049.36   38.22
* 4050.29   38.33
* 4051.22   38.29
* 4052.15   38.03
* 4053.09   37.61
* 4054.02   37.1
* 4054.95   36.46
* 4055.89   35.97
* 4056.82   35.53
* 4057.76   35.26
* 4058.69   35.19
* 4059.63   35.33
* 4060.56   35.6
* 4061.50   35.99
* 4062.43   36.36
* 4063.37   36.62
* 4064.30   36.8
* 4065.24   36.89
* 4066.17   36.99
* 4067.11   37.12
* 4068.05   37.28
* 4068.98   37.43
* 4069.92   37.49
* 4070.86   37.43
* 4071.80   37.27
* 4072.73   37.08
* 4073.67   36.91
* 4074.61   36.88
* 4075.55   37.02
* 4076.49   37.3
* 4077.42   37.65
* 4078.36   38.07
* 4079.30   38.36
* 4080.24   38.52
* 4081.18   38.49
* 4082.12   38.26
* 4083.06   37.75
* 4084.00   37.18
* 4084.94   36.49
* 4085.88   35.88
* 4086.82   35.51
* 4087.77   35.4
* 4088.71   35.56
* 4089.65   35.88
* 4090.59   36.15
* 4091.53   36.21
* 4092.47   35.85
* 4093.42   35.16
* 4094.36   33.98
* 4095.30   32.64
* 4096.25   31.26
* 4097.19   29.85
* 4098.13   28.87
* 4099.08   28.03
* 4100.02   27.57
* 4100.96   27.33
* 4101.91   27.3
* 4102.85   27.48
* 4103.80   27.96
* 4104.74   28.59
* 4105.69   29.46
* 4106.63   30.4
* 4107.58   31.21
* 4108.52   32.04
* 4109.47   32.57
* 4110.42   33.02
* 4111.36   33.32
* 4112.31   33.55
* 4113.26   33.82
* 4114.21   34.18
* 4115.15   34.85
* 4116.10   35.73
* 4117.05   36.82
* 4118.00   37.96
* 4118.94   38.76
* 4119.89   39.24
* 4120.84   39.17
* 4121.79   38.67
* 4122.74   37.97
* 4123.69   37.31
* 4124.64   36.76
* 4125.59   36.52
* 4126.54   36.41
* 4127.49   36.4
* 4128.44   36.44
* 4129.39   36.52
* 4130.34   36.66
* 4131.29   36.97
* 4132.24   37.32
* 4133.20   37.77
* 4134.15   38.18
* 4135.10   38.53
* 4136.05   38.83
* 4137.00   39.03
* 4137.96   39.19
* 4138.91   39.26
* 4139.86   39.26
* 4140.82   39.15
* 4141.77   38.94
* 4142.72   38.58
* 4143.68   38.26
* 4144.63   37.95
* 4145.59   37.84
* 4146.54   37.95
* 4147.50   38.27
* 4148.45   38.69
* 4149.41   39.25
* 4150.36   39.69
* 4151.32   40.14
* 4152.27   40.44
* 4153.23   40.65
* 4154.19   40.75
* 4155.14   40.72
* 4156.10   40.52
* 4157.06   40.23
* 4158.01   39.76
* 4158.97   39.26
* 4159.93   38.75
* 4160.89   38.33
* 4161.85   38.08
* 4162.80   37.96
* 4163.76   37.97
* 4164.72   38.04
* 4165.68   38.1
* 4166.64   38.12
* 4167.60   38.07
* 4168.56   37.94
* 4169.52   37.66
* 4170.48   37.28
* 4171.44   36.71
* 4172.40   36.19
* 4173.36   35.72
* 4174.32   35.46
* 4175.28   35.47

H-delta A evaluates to 4.73 AA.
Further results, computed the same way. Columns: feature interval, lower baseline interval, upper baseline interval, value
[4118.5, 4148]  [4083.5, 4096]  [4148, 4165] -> 0.0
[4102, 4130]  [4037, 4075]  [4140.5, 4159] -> 3.0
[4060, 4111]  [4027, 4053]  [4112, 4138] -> 4.3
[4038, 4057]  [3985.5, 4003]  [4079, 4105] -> -1.2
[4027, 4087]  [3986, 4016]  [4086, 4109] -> -4.7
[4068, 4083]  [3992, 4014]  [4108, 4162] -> 0.3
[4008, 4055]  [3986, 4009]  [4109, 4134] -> -1.2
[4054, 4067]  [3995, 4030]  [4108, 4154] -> 0.9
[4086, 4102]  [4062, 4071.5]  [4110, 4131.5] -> 1.8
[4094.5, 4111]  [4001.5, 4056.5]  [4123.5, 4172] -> 3.8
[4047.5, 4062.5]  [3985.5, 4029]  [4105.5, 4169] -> 0.8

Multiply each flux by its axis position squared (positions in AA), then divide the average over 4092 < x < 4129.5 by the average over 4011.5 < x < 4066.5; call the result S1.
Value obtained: 0.90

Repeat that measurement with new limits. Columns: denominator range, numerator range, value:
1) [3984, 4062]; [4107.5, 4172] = 1.03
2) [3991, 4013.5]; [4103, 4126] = 0.93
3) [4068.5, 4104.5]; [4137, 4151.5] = 1.15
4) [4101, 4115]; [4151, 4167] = 1.30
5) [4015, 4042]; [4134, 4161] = 1.05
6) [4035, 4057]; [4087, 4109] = 0.85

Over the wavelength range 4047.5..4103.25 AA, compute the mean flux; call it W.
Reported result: 35.6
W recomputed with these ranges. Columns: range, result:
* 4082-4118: 33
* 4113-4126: 37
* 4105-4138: 36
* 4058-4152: 35.9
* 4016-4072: 38.4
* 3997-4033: 39.7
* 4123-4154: 38.2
